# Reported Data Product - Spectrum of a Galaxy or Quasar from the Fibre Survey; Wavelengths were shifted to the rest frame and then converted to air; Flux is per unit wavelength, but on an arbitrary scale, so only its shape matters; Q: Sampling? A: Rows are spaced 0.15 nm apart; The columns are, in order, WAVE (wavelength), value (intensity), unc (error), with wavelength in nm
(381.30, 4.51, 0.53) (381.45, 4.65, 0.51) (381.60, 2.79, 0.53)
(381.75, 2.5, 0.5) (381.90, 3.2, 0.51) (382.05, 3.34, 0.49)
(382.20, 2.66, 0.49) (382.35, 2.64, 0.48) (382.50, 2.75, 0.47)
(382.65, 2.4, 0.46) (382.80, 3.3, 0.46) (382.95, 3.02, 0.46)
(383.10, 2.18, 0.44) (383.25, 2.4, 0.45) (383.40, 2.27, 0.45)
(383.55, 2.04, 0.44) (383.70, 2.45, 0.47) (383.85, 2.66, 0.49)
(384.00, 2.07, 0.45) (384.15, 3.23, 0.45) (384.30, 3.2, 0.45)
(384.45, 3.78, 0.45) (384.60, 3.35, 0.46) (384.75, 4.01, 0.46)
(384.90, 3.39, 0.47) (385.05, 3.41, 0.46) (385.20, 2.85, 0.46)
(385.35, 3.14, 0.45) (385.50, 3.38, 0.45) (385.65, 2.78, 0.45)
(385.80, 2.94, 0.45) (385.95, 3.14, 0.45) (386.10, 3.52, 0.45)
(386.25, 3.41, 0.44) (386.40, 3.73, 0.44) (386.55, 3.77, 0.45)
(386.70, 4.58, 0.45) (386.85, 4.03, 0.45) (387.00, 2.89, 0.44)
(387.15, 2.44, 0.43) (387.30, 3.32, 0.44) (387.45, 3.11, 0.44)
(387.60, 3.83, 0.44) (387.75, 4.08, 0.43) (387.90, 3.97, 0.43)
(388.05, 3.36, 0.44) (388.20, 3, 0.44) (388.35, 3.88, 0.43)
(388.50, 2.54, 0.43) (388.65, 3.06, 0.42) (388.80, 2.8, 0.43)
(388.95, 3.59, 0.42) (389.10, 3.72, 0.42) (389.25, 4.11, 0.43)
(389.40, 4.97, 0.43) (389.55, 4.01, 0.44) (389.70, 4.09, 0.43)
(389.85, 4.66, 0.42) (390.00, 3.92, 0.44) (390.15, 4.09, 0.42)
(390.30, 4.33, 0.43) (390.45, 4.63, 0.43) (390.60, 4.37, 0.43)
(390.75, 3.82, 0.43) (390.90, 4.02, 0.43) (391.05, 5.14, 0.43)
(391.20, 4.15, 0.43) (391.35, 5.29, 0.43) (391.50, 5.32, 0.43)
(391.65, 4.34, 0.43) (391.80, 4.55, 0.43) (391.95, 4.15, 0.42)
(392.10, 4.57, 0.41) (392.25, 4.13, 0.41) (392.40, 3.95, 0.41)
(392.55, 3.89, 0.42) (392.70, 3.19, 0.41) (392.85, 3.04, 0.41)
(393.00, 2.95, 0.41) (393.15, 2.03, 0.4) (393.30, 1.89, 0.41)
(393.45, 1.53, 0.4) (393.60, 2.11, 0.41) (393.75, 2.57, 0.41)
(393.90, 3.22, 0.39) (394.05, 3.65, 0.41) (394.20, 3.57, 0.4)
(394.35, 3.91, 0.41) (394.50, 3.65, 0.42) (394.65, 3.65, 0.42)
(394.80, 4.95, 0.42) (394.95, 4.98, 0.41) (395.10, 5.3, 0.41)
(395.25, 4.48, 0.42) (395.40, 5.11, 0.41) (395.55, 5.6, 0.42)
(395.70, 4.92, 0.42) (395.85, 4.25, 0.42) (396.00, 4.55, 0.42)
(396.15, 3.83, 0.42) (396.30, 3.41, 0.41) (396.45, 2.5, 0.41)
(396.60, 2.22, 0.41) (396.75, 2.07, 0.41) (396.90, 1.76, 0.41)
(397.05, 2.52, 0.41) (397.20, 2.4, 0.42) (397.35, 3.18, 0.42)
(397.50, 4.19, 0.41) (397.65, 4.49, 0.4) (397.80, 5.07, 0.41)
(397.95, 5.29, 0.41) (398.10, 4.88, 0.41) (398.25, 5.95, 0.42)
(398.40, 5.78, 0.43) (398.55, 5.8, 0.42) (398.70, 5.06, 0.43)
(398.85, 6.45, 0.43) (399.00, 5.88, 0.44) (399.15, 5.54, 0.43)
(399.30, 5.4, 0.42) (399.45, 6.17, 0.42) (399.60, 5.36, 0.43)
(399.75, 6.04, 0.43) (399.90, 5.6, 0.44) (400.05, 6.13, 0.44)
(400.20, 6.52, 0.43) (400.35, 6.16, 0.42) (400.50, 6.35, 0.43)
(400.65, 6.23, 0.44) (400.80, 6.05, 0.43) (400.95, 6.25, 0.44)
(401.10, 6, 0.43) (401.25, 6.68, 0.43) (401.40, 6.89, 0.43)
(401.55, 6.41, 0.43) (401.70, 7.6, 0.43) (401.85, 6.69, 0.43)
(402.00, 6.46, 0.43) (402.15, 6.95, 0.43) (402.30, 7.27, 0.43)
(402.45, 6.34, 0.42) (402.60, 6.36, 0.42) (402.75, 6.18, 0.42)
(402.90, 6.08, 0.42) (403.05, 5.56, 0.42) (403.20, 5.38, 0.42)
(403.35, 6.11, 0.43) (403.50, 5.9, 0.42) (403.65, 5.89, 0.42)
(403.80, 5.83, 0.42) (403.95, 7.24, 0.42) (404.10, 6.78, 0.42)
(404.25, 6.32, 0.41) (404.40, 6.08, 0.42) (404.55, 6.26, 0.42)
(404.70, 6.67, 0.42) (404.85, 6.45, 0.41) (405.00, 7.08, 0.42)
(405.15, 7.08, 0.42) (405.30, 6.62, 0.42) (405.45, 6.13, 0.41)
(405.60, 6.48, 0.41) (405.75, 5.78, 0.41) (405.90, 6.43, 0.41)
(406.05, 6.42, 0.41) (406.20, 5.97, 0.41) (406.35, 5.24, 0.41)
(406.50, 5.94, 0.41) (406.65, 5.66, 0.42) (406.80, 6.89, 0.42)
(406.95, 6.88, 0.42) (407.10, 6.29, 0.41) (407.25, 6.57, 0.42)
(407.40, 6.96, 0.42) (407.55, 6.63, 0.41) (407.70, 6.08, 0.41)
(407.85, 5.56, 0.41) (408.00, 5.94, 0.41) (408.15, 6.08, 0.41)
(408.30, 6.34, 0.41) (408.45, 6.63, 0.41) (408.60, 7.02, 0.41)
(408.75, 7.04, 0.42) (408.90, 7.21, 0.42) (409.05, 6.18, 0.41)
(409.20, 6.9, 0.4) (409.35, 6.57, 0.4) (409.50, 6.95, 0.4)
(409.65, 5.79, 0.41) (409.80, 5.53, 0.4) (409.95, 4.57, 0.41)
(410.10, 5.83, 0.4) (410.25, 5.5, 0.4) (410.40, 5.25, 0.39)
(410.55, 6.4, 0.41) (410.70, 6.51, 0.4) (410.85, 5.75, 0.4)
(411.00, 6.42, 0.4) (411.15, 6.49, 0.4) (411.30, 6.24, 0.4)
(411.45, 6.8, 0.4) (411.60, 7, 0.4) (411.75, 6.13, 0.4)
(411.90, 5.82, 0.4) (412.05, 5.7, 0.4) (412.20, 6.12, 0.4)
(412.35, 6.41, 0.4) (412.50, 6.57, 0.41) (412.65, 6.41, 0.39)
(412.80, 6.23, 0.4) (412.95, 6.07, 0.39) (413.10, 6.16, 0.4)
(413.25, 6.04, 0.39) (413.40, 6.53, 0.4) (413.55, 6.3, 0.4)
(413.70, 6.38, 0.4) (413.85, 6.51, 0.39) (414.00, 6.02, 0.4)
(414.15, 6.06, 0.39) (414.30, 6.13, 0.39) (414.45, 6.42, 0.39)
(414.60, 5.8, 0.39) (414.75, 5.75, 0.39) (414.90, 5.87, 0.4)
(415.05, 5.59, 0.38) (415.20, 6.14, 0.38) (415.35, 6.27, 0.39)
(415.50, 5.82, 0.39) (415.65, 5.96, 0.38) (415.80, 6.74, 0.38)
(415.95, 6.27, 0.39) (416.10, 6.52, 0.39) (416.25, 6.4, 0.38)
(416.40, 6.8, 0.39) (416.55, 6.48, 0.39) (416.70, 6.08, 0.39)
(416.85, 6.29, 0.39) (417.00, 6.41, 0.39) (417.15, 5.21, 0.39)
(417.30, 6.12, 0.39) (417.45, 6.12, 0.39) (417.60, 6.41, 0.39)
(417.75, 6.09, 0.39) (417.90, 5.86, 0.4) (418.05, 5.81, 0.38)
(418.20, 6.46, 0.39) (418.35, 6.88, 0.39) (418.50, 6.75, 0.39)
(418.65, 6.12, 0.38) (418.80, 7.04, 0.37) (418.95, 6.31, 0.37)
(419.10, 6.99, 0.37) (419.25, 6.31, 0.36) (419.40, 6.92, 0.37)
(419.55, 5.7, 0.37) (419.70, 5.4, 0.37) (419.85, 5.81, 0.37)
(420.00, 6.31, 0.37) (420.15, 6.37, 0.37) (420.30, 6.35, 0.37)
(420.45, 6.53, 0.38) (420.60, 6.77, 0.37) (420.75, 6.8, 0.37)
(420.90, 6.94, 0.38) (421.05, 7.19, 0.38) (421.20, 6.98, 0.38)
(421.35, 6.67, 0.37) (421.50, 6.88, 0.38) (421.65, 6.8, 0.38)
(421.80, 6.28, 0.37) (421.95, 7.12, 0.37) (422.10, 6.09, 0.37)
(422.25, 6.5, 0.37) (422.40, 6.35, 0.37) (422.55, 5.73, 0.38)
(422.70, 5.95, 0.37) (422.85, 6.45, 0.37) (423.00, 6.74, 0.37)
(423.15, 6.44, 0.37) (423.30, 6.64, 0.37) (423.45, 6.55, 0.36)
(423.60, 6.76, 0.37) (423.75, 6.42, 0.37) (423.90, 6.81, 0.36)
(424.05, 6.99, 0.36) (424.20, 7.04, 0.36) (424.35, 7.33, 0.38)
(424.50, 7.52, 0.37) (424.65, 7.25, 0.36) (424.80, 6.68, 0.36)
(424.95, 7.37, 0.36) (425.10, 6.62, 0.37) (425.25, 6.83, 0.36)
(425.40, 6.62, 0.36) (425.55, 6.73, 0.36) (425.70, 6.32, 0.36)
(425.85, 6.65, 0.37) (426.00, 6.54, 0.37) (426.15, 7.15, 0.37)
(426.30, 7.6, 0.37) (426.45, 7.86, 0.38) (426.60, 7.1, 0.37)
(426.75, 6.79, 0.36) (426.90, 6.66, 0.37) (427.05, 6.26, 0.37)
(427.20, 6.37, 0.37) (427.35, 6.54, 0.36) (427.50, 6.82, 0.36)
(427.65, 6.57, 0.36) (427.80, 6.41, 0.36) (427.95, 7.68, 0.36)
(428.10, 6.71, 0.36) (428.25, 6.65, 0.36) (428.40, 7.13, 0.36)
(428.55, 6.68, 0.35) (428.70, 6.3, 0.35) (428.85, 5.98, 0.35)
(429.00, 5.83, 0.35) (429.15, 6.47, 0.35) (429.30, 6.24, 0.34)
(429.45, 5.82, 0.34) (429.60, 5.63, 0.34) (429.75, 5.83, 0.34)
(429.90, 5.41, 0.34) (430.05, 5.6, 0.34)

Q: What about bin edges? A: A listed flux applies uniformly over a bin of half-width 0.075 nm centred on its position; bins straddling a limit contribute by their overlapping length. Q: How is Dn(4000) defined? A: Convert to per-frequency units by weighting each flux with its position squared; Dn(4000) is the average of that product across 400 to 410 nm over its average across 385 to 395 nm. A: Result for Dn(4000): 1.9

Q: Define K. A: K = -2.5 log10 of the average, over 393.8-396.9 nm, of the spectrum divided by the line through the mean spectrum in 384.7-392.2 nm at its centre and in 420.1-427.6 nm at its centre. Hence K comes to 0.12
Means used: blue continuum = 3.8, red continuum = 6.74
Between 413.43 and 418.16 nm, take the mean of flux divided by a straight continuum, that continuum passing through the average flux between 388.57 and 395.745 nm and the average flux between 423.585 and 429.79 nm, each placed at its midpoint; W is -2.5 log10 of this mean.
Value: -0.06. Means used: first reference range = 3.95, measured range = 6.16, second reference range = 6.71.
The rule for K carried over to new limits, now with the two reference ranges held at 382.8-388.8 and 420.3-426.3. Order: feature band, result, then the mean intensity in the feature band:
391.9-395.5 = 0.09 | 3.61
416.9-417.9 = 0.02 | 6.05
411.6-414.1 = -0.09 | 6.23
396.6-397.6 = 0.50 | 2.7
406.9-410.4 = -0.18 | 6.28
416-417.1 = -0.05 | 6.39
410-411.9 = -0.11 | 6.16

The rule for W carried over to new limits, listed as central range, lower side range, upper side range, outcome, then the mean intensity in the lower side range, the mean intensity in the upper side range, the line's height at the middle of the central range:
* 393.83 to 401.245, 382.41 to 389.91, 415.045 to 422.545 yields -0.087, 3.29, 6.38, 4.37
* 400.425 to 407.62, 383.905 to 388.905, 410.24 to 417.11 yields -0.226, 3.33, 6.21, 5.19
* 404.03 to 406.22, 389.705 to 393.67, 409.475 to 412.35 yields -0.197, 3.85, 6.04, 5.38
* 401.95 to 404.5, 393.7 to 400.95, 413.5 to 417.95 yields -0.217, 4.66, 6.16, 5.14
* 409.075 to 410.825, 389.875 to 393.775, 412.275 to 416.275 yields -0.046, 3.79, 6.2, 5.73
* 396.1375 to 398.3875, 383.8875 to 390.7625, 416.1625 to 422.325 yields 0.224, 3.56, 6.42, 4.45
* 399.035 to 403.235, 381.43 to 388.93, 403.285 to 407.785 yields -0.107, 3.14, 6.35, 5.66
